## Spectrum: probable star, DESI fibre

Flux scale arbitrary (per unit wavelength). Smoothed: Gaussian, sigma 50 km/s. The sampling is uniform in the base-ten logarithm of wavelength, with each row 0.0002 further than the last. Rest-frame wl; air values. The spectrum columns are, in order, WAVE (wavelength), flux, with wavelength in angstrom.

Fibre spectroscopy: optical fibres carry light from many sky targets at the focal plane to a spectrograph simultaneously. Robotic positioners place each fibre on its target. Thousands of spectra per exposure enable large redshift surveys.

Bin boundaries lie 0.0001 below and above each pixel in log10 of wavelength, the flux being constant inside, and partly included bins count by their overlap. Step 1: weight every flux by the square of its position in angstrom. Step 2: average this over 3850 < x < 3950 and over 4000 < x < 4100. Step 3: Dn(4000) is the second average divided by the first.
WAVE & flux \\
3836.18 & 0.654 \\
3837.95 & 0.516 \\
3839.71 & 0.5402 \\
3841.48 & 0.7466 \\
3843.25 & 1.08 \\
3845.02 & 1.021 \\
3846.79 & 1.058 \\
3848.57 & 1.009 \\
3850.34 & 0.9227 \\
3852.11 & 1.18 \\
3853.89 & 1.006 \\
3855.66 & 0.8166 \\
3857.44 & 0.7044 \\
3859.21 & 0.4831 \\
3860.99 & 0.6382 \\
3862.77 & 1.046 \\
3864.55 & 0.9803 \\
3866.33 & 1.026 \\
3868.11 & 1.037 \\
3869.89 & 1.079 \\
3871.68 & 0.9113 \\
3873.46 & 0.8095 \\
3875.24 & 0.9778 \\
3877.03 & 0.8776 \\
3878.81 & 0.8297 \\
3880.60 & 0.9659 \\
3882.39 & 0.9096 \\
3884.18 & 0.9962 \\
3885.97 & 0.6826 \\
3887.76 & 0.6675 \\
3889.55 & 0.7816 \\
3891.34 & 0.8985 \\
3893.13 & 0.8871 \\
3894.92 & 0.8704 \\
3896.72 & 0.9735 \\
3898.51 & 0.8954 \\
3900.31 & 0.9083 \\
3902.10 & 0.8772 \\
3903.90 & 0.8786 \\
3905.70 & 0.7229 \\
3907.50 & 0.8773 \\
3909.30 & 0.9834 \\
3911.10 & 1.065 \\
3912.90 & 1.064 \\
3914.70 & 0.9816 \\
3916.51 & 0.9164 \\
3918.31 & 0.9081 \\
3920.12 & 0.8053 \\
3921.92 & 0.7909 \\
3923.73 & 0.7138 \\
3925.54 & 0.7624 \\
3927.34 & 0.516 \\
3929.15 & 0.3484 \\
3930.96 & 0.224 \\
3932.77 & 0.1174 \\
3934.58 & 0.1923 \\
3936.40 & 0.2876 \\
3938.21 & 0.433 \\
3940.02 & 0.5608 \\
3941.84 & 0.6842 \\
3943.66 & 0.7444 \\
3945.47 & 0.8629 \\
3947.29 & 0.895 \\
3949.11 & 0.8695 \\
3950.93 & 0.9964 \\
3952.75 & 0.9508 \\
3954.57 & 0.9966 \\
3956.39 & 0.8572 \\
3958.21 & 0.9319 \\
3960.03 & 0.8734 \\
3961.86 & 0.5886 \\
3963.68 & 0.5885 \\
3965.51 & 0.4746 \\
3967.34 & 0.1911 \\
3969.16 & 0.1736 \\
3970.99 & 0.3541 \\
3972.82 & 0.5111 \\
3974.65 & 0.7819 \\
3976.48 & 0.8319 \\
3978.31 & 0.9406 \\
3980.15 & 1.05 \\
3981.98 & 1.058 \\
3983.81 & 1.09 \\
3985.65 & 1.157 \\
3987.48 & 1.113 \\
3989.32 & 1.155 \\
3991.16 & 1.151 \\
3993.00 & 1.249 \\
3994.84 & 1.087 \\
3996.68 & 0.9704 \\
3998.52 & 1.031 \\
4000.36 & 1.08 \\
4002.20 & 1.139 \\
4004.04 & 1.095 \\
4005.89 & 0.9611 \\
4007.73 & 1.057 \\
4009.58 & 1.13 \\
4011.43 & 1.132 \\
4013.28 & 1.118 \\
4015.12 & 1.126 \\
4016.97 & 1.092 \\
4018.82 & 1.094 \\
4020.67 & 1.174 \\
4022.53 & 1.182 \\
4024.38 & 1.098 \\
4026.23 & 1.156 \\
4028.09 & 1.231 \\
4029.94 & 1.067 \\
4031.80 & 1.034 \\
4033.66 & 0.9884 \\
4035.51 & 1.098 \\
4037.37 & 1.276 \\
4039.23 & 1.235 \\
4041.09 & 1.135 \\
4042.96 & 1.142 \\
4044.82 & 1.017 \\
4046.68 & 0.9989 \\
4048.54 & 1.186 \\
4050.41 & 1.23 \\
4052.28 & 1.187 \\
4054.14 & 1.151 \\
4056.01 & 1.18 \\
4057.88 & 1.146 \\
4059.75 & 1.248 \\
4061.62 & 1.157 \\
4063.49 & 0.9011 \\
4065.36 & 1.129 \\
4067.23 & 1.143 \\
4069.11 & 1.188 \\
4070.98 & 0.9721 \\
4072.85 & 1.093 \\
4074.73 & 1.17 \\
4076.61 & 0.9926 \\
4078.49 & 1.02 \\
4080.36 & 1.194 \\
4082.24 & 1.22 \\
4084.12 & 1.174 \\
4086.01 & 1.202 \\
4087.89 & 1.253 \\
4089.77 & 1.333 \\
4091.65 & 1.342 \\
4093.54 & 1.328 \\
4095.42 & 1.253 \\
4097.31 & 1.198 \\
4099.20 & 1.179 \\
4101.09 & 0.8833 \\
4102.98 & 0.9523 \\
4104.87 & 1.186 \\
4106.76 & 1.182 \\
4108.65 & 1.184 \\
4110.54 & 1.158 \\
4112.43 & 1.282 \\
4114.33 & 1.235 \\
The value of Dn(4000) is 1.5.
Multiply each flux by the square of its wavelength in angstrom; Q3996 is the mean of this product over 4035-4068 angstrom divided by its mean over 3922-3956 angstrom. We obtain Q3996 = 1.9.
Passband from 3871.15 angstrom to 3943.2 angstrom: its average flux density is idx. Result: 0.762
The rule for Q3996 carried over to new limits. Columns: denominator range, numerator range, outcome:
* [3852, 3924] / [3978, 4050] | 1.33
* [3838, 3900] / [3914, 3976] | 0.75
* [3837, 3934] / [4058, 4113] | 1.53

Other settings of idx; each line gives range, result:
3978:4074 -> 1.11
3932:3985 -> 0.69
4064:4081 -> 1.09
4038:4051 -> 1.14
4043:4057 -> 1.14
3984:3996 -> 1.14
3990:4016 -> 1.1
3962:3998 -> 0.836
